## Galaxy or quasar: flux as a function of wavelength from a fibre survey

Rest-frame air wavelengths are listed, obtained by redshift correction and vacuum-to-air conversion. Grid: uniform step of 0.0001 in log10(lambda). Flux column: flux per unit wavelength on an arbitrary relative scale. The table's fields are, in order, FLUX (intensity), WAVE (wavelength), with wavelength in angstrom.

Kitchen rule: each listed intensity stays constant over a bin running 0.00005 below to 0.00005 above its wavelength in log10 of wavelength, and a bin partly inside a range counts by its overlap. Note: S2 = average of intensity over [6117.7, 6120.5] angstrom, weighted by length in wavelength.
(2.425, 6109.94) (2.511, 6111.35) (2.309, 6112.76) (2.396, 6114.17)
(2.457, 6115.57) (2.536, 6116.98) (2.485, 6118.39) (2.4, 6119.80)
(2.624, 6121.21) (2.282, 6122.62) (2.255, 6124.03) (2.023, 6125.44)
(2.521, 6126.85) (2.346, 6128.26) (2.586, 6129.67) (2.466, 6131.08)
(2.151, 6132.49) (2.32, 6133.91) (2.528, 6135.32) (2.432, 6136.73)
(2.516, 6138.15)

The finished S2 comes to 2.44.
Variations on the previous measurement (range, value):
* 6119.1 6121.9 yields 2.51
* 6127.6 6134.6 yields 2.37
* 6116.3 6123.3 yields 2.46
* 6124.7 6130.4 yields 2.37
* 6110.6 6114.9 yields 2.41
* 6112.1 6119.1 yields 2.44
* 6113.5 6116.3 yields 2.43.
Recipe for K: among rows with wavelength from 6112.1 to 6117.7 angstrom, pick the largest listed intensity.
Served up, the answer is 2.536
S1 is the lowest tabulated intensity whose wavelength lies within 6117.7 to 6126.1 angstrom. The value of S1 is 2.023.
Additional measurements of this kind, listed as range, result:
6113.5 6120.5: 2.396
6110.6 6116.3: 2.309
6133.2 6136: 2.32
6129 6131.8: 2.466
